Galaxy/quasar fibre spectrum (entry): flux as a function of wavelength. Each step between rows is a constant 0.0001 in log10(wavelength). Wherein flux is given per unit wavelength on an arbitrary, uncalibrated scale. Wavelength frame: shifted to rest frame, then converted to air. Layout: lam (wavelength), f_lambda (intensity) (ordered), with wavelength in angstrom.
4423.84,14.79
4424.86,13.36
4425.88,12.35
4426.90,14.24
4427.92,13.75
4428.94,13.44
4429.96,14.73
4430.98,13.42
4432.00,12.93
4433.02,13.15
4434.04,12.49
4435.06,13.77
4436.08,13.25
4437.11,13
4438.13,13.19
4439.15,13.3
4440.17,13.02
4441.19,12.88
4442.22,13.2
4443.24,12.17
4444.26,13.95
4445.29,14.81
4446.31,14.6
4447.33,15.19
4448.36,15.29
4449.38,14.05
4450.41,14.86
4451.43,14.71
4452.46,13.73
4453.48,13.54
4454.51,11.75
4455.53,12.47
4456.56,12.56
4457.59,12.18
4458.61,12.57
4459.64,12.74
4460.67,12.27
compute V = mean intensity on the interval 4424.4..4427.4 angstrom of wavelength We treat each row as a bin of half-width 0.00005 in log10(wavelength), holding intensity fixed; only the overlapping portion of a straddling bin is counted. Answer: 13.3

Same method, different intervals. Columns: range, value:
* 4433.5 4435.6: 13.2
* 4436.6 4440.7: 13.2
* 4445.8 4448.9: 15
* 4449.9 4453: 14.4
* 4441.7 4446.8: 13.7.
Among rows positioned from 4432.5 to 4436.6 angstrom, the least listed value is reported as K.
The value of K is 12.49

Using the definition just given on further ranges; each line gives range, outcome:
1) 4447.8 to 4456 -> 11.75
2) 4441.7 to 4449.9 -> 12.17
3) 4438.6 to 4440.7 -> 13.02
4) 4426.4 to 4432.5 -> 12.93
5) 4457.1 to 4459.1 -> 12.18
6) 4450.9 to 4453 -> 13.73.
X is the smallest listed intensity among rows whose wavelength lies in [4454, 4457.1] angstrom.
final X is 11.75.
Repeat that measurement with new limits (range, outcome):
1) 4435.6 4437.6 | 13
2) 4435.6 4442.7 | 12.88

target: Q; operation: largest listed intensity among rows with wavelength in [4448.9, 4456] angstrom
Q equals 14.86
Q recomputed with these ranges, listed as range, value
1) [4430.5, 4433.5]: 13.42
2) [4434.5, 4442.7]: 13.77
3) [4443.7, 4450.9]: 15.29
